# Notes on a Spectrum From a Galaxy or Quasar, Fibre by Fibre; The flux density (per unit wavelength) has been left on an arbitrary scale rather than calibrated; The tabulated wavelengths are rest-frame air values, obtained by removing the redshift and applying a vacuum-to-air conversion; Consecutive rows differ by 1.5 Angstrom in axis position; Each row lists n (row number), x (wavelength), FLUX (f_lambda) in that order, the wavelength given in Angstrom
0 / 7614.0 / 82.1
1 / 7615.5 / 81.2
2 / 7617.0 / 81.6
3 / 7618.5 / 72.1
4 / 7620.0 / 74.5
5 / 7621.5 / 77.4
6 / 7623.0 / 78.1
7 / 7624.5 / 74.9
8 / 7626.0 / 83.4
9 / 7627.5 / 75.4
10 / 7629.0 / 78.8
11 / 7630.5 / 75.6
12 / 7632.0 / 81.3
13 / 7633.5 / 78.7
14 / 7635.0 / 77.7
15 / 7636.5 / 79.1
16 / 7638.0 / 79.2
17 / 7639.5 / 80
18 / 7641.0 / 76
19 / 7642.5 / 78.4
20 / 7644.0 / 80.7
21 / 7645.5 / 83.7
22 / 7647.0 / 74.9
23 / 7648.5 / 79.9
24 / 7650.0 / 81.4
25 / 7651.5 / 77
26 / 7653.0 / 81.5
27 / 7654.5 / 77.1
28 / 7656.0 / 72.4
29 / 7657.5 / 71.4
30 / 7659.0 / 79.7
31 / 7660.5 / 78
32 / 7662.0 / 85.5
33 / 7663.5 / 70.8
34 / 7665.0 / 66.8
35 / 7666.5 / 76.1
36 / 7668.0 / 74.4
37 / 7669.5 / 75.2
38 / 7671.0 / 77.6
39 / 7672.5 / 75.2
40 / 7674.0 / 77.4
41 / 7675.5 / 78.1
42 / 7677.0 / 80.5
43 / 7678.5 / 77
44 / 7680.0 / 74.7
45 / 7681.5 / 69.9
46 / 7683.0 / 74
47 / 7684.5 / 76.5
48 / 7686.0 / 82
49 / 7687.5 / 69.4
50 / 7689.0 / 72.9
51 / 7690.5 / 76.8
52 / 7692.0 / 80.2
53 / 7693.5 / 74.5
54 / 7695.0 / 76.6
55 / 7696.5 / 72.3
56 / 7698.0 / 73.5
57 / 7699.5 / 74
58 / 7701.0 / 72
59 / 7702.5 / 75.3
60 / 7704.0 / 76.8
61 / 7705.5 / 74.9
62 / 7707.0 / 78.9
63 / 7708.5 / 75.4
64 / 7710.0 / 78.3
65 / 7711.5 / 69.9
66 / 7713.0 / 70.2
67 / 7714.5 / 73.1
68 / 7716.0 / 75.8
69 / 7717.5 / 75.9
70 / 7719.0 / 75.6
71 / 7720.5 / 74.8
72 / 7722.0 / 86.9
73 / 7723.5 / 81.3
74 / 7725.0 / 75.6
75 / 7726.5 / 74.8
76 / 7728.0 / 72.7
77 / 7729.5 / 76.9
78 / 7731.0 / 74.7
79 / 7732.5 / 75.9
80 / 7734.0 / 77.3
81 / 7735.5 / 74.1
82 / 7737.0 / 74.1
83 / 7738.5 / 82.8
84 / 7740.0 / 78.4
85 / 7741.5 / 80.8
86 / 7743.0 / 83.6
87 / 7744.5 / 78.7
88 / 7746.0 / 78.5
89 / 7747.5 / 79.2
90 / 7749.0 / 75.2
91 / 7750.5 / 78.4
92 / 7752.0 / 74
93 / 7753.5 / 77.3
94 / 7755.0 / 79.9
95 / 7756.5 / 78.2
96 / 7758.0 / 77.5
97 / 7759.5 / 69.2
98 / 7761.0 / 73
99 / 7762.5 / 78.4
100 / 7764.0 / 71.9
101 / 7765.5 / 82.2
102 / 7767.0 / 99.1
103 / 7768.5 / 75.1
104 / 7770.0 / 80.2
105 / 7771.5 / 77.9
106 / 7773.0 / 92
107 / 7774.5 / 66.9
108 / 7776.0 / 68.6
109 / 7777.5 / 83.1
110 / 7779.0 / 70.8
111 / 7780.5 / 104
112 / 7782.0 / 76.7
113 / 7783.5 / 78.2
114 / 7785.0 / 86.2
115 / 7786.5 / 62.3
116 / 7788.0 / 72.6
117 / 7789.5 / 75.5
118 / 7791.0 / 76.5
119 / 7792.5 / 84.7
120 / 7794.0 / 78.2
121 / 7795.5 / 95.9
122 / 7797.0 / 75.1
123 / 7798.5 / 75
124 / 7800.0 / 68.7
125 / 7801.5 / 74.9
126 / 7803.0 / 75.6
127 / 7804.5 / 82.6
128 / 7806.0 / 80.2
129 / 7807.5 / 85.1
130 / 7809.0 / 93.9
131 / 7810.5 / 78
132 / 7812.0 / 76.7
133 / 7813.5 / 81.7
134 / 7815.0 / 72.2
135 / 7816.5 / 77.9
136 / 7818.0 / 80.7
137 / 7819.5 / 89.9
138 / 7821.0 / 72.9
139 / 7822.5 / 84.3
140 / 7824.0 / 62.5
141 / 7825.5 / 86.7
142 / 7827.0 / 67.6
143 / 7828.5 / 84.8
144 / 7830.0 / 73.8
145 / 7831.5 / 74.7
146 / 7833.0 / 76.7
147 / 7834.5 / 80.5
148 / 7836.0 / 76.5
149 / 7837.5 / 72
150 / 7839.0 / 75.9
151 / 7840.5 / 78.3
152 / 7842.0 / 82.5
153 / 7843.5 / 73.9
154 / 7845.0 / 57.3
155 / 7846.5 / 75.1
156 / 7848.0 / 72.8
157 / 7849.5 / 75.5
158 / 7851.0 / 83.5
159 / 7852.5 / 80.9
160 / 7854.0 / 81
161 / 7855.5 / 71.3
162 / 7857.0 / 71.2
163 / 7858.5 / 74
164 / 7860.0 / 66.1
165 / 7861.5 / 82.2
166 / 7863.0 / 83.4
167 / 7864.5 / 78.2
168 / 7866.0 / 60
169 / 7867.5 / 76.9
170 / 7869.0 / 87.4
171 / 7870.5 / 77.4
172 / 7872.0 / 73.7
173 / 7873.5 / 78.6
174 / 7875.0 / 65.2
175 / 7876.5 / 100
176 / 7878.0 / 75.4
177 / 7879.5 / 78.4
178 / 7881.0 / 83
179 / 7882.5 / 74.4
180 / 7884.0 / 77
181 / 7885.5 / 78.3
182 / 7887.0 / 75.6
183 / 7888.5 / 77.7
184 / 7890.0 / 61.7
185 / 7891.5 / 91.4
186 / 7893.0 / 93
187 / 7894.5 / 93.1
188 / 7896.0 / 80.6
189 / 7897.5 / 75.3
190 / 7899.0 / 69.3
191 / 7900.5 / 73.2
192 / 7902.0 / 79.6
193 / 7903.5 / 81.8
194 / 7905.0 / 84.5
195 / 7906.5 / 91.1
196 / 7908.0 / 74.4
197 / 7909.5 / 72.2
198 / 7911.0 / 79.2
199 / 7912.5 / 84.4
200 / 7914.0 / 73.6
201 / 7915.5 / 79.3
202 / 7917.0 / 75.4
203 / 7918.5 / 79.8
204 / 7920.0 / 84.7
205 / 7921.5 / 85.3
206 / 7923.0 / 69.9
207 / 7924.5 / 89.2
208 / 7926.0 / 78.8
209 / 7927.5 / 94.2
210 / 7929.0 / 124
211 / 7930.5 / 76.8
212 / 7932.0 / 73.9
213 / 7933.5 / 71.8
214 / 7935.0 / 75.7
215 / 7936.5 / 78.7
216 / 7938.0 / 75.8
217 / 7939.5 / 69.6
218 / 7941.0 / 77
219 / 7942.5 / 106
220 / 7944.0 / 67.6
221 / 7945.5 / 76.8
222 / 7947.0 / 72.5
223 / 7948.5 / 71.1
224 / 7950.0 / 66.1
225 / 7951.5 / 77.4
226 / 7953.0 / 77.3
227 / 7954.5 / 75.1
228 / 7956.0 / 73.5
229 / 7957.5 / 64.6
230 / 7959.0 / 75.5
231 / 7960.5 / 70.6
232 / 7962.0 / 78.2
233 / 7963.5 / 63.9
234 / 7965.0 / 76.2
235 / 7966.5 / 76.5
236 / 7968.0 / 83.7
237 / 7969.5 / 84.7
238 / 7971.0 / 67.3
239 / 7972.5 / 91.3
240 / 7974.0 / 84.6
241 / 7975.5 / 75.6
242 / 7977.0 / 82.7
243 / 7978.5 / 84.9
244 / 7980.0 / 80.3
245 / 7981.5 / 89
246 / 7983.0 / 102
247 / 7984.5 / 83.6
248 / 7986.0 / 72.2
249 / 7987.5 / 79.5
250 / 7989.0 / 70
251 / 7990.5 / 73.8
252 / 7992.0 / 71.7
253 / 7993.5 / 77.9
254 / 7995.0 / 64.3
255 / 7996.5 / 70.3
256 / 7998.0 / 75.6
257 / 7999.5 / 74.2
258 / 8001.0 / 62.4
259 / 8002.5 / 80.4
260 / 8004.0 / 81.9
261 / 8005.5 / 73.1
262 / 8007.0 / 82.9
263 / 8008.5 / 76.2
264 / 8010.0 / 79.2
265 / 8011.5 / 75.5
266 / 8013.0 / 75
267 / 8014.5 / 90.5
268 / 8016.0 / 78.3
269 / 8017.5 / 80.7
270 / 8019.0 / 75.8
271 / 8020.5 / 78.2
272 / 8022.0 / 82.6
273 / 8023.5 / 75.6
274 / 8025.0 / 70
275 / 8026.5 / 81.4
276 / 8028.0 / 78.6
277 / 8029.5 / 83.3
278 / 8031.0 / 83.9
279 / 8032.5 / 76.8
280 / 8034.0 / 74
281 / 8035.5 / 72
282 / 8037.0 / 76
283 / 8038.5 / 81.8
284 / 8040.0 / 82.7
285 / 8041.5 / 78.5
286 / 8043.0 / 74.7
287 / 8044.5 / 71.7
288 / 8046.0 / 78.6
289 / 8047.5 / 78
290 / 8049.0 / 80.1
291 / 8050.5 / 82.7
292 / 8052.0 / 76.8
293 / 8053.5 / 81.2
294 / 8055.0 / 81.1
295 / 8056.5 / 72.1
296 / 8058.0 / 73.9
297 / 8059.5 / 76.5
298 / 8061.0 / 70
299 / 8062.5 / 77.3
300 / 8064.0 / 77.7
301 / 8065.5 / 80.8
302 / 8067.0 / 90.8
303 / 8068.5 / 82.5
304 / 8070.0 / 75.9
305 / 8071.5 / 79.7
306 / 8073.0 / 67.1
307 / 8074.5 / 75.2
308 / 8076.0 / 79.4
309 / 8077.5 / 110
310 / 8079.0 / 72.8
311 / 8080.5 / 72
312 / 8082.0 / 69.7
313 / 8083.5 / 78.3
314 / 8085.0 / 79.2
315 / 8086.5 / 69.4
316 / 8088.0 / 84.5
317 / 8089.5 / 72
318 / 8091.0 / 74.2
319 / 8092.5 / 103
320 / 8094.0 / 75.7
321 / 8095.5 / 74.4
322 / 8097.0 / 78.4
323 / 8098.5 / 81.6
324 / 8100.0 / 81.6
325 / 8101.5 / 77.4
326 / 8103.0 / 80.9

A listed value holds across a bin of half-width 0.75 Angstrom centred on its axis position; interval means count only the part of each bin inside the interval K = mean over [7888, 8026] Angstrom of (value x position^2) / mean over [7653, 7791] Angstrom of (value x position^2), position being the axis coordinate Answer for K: 1.1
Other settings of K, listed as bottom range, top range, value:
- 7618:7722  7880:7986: 1.11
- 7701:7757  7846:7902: 1.05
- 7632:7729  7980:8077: 1.11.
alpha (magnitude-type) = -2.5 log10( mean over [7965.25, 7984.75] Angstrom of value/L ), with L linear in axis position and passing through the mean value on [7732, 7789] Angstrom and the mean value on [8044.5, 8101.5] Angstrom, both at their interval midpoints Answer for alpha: -0.07 mag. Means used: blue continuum 78.2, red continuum 78.7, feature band 83.4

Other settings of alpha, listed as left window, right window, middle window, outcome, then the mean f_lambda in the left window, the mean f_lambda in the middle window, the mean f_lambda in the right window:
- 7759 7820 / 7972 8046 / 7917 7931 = -0.10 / 79.2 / 86.5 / 78.3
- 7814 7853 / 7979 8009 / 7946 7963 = 0.06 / 76.5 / 72.8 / 77.1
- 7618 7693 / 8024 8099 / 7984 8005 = 0.06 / 77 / 74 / 78.3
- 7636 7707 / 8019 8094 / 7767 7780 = -0.02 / 76.4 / 78.6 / 78.4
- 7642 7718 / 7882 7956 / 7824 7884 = 0.03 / 76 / 76.4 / 79.4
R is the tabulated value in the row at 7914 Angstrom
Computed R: 73.6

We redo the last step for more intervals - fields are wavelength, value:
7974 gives 84.6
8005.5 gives 73.1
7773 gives 92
